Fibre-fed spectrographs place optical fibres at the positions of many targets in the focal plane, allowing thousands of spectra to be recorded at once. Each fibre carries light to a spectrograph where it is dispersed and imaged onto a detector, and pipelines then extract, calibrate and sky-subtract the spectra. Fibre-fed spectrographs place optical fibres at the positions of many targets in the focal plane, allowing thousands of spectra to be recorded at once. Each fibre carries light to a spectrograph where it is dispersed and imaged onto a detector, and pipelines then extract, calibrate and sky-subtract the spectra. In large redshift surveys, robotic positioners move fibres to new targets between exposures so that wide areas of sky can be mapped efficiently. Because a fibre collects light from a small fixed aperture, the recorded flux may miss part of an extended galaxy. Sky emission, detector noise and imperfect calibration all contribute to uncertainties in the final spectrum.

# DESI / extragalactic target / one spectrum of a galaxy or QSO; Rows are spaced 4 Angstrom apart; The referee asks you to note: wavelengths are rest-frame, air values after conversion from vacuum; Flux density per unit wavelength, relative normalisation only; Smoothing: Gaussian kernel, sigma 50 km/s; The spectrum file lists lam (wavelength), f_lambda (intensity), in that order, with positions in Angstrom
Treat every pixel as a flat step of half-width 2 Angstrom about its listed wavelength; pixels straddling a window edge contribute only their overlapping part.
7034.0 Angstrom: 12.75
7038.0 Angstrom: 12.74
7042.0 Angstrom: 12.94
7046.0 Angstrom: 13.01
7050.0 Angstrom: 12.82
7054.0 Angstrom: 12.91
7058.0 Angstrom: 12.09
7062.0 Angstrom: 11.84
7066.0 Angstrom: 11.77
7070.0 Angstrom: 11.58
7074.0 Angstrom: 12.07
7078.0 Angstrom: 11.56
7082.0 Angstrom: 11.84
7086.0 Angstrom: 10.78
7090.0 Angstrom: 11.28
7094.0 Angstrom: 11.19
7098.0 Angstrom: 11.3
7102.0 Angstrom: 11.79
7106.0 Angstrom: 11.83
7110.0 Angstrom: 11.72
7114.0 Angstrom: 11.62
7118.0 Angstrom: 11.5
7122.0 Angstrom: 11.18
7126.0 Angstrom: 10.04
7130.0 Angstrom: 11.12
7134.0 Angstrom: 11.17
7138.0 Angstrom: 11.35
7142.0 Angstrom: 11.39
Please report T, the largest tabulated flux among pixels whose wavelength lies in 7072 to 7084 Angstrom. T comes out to 12.07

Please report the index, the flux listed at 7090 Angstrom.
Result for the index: 11.28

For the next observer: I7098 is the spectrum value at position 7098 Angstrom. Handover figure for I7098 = 11.3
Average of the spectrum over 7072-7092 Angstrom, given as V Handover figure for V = 11.5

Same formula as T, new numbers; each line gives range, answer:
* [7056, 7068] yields 12.09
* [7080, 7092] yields 11.84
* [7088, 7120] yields 11.83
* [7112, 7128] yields 11.62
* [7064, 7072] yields 11.77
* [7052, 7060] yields 12.91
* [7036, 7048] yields 13.01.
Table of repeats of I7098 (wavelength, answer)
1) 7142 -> 11.39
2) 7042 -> 12.94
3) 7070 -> 11.58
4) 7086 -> 10.78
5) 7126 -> 10.04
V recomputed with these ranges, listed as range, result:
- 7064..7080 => 11.7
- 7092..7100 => 11.2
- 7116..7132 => 11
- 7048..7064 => 12.4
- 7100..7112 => 11.8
